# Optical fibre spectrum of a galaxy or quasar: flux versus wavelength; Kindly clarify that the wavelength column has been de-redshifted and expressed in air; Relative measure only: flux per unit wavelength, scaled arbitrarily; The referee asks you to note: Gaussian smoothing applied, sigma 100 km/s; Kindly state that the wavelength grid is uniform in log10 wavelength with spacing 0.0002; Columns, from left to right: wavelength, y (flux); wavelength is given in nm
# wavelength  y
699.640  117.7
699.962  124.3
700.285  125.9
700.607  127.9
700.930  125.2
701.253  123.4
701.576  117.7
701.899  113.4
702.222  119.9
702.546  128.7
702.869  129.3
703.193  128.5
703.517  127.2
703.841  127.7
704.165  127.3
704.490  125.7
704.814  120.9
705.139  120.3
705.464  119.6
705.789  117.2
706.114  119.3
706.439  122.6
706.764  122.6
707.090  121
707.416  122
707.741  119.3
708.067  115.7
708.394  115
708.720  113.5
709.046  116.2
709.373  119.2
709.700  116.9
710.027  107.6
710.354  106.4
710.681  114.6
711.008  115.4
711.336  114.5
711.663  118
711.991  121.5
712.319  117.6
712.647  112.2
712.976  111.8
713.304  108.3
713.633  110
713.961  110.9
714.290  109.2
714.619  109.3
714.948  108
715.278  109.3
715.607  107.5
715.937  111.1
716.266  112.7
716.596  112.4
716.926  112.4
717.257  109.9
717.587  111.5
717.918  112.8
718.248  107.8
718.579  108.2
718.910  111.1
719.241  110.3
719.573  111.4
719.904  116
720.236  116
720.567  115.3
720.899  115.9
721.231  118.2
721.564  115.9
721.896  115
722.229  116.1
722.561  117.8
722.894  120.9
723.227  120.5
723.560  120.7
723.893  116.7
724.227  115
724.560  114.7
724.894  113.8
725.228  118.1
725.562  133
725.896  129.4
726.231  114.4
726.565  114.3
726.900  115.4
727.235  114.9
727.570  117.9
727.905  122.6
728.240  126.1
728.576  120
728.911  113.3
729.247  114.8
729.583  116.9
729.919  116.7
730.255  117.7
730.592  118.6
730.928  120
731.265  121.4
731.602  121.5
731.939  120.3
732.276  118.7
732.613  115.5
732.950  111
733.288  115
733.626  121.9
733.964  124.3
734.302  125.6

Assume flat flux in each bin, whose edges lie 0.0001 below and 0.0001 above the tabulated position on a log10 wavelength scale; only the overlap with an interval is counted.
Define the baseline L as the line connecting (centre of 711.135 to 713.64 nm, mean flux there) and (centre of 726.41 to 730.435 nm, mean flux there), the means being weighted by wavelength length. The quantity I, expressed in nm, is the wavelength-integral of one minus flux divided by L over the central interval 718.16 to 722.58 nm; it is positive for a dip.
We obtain 0.08 nm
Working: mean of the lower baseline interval 114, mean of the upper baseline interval 118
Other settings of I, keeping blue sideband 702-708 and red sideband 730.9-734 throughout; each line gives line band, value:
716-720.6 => 0.345 nm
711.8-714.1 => 0.161 nm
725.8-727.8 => 0.036 nm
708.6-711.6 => 0.204 nm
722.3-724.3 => 0.025 nm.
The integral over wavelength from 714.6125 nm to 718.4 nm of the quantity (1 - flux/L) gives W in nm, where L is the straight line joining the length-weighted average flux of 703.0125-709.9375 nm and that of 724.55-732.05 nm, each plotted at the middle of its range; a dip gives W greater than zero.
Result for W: 0.299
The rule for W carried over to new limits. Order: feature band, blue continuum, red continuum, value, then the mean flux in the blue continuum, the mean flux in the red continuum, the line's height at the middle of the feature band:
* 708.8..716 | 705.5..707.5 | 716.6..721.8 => 0.28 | 121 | 113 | 117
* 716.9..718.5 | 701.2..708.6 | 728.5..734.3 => 0.13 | 122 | 118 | 120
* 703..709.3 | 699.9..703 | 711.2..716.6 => -0.10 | 123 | 112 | 119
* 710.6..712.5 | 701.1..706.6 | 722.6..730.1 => 0.07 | 123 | 119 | 121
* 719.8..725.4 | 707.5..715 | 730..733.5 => -0.04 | 114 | 118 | 116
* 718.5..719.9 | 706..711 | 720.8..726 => 0.08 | 117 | 119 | 118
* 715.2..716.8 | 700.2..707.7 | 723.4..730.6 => 0.13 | 123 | 118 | 121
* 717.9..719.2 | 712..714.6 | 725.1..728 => 0.06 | 112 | 120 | 115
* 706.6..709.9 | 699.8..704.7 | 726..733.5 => 0.14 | 125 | 118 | 123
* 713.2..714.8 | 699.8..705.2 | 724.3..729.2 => 0.16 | 124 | 119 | 122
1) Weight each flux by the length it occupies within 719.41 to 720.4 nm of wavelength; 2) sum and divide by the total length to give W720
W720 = 114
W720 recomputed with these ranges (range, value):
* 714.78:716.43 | 110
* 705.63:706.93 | 120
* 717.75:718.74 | 110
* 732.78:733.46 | 113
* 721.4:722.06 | 116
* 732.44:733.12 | 113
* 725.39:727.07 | 121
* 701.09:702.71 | 121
